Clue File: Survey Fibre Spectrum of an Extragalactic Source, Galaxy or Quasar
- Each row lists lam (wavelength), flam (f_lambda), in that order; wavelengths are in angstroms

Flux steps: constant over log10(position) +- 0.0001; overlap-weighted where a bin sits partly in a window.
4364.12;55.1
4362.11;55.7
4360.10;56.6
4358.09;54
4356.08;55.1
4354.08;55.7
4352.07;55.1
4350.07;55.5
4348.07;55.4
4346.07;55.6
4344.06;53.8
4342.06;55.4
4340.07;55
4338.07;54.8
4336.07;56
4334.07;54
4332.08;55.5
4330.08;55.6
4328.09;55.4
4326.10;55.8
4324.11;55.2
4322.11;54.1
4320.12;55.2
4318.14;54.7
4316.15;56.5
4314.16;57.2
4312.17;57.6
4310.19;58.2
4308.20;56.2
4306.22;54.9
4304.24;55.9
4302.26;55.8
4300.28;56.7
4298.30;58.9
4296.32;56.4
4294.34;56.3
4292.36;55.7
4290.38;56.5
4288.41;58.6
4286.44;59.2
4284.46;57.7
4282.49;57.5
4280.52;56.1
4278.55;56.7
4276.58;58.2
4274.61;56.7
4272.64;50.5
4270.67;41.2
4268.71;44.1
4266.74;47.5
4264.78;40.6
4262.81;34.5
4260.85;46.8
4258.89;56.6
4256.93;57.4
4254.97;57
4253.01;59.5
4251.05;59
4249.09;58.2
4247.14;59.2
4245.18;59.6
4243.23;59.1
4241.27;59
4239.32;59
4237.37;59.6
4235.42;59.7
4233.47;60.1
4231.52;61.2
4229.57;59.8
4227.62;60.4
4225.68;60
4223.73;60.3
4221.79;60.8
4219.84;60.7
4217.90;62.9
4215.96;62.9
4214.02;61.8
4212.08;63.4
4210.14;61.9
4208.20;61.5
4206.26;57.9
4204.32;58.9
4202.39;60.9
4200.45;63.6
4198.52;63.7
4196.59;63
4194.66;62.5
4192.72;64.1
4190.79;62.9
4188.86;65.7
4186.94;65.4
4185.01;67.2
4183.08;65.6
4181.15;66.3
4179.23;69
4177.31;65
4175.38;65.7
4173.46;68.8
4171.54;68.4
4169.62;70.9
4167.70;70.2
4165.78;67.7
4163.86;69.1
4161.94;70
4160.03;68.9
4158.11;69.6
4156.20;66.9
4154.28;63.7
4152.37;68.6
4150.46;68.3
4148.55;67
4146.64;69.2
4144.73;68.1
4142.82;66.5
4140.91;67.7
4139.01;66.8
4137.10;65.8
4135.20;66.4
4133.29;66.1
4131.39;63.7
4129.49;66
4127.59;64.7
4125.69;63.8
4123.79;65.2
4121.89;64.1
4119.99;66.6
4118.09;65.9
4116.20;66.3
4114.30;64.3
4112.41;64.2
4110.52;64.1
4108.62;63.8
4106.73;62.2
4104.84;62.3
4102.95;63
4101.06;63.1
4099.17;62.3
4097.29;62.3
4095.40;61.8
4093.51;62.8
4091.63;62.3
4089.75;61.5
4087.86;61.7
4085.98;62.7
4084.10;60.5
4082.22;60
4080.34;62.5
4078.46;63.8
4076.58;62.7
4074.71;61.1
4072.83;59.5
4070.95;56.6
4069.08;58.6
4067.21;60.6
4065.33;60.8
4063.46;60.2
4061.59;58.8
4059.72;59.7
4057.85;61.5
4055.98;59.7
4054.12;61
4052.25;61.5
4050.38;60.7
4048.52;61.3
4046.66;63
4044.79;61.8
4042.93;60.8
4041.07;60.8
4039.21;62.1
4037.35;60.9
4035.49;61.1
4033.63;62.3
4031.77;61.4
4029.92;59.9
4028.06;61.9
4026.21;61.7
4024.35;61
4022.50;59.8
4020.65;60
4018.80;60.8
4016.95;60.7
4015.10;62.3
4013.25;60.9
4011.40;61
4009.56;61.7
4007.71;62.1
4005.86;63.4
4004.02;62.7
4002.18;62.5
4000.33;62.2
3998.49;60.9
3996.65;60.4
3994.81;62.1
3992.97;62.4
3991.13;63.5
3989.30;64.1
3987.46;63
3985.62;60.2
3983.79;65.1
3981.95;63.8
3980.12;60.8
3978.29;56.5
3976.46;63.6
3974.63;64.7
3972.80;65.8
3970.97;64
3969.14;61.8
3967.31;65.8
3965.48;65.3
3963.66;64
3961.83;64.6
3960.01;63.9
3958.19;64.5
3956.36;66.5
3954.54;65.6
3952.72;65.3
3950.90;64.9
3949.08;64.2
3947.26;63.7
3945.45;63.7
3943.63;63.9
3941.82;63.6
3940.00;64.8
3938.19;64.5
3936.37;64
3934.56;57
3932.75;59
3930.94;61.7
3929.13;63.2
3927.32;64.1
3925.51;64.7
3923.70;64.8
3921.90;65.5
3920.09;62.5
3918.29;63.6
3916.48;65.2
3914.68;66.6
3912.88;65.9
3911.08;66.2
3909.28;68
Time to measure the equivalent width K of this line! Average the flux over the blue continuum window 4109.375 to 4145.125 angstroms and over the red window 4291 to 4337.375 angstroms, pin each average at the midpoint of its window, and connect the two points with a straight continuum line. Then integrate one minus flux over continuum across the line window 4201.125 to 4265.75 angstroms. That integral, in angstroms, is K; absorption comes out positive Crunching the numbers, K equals 2.1 angstroms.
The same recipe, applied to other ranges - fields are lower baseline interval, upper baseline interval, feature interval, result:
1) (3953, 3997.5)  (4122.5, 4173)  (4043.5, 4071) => 2.0 angstroms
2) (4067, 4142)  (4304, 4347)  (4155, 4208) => -4.5 angstroms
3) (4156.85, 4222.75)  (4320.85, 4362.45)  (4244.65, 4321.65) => 5.4 angstroms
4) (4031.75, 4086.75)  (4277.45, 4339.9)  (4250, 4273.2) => 3.1 angstroms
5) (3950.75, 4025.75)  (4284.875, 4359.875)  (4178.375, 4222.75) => -3.6 angstroms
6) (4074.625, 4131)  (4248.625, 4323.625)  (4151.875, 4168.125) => -2.1 angstroms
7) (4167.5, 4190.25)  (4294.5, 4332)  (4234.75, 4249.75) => 0.7 angstroms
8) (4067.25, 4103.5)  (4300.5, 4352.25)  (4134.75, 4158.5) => -2.9 angstroms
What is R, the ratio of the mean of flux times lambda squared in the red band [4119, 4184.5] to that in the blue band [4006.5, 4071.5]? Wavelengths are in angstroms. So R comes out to 1.16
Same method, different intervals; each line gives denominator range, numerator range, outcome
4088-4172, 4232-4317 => 0.90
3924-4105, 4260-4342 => 1.00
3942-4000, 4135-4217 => 1.14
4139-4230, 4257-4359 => 0.89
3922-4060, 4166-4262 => 1.10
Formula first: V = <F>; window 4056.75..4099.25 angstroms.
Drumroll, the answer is 61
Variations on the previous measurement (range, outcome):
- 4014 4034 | 61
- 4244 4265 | 54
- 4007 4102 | 61.2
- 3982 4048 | 61.7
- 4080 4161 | 64.8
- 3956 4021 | 62.7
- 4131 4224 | 65.4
